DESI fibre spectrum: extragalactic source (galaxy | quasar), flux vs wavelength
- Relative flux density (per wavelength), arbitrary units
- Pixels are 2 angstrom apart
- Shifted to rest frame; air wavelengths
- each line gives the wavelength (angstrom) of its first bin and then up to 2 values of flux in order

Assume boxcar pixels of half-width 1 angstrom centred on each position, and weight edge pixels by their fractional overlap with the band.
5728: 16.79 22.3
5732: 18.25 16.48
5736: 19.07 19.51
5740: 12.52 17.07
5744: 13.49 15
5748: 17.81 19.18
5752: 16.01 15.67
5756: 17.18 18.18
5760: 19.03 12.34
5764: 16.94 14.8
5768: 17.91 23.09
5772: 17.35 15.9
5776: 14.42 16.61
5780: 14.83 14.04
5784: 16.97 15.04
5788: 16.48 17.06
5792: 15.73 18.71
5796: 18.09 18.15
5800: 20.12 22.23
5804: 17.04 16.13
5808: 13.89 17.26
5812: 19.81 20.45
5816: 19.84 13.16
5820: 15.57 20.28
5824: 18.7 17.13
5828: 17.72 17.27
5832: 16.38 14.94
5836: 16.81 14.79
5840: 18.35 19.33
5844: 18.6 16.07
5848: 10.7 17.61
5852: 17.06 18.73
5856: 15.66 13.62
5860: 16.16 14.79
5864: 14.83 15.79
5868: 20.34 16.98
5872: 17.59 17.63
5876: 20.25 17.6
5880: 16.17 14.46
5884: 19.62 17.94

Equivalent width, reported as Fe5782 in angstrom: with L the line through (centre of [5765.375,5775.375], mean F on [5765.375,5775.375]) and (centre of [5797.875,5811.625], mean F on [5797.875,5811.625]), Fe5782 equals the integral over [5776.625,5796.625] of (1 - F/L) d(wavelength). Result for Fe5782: 1.7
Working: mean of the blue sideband 17.8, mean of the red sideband 17.9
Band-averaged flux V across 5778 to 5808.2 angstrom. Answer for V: 17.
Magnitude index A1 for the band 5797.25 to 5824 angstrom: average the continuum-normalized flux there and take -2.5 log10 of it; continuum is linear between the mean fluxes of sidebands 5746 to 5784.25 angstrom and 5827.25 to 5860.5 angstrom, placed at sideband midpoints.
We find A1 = -0.09 mag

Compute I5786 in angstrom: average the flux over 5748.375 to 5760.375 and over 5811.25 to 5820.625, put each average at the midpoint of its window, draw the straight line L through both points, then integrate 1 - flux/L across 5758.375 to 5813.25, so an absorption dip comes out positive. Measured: 1.8 angstrom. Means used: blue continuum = 17.5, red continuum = 17.8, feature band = 17.1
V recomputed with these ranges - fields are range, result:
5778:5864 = 16.9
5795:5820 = 17.9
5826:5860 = 16.5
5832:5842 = 16.5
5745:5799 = 16.8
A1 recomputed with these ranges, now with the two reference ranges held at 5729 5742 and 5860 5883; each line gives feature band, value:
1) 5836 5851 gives 0.040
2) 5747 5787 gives 0.066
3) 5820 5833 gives -0.030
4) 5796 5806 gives -0.088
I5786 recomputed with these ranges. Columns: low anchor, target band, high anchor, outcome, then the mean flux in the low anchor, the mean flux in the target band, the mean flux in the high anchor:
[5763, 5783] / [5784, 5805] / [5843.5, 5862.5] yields -1.84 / 16.6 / 17.8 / 15.9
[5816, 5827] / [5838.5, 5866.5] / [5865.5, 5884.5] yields 2.00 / 17.2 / 16.2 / 17.6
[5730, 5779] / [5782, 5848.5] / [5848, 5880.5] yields -1.60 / 16.9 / 17.2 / 16.7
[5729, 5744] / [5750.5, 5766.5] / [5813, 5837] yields 1.03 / 17.6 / 16.4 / 17.4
